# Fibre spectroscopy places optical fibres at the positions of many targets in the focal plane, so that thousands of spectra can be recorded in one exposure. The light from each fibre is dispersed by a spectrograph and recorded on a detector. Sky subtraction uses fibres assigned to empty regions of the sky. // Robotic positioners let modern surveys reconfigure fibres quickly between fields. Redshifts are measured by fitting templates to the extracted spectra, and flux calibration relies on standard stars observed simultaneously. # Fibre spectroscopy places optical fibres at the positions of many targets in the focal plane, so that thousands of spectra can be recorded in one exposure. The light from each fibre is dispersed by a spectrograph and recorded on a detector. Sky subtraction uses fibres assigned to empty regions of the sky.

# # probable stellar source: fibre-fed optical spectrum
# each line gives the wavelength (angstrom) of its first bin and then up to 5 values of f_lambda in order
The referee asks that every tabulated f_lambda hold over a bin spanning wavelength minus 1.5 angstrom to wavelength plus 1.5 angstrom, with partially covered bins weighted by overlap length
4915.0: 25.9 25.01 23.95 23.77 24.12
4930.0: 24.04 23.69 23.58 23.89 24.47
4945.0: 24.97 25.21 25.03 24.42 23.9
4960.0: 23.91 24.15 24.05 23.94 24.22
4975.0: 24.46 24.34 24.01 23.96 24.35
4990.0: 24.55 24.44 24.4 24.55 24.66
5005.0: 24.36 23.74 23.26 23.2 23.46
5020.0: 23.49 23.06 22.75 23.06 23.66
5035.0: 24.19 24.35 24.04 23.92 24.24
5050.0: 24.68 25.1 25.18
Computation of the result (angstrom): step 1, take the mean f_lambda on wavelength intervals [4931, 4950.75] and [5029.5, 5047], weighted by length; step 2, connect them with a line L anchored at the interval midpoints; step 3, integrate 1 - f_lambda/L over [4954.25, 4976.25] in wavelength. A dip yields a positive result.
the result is 0.1 angstrom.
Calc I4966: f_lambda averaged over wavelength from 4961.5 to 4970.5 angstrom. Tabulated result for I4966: 24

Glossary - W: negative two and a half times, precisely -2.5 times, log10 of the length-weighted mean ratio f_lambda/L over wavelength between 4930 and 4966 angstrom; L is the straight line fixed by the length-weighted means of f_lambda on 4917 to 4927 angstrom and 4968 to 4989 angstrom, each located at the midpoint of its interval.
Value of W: 0.00 mag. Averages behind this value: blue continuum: 24.2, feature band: 24.3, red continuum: 24.2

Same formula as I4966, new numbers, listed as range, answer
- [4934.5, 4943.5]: 24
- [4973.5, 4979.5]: 24.4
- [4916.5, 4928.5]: 24.2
